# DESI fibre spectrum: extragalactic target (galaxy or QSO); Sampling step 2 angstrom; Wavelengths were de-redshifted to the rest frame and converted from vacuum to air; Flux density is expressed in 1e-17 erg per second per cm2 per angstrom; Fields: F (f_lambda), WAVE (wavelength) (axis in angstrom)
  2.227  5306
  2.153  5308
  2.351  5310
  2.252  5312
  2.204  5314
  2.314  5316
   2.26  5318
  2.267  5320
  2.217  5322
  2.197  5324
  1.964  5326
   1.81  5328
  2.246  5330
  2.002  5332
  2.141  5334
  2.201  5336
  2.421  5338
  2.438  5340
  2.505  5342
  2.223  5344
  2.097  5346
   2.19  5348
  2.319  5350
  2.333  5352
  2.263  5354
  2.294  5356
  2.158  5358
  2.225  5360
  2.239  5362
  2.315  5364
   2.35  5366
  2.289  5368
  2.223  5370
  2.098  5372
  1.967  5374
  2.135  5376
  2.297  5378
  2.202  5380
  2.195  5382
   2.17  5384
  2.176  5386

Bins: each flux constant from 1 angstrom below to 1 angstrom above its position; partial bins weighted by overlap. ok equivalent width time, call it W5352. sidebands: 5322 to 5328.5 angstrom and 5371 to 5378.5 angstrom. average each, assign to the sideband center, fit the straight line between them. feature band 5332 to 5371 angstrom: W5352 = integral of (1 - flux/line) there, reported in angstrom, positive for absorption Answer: -3.56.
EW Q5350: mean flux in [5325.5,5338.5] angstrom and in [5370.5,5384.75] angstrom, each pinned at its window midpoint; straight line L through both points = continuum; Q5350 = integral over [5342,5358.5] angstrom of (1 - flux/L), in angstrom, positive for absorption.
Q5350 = -1.0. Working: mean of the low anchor 2.11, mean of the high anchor 2.15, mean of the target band 2.25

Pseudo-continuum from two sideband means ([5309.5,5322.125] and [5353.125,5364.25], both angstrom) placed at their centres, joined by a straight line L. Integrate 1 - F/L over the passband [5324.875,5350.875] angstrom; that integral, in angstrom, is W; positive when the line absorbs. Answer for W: 0.68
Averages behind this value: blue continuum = 2.27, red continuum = 2.24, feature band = 2.2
